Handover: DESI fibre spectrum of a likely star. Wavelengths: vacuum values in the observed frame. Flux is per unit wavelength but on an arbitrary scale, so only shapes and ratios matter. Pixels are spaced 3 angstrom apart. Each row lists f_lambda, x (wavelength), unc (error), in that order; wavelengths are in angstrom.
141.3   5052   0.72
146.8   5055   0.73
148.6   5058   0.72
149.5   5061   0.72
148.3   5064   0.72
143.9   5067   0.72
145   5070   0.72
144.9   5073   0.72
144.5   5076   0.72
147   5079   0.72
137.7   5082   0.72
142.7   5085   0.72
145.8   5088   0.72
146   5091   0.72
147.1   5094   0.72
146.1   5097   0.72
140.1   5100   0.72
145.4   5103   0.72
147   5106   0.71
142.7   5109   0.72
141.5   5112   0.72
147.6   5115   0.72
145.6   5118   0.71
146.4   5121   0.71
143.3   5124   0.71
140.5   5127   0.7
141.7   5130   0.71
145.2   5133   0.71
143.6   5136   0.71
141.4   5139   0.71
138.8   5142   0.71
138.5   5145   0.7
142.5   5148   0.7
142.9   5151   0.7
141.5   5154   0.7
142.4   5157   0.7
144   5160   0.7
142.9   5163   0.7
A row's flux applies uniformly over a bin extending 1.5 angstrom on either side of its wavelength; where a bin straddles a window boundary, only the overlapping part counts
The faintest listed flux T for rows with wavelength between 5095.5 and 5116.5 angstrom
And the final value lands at 140.1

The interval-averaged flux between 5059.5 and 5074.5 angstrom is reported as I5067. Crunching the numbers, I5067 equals 146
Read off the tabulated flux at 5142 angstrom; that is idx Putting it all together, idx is 138.8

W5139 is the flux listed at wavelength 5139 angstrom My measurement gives 141.4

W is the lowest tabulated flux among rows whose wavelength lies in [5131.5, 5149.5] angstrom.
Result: 138.5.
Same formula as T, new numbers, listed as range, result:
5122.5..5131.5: 140.5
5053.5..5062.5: 146.8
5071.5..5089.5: 137.7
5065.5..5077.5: 143.9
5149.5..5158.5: 141.5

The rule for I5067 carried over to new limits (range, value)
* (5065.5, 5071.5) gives 144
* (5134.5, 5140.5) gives 142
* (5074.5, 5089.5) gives 144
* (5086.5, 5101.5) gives 145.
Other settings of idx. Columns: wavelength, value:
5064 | 148.3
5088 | 145.8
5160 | 144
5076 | 144.5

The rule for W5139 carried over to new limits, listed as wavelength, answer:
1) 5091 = 146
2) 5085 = 142.7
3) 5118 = 145.6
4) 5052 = 141.3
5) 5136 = 143.6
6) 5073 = 144.9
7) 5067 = 143.9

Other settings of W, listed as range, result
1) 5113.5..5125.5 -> 143.3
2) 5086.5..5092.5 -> 145.8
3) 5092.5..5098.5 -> 146.1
